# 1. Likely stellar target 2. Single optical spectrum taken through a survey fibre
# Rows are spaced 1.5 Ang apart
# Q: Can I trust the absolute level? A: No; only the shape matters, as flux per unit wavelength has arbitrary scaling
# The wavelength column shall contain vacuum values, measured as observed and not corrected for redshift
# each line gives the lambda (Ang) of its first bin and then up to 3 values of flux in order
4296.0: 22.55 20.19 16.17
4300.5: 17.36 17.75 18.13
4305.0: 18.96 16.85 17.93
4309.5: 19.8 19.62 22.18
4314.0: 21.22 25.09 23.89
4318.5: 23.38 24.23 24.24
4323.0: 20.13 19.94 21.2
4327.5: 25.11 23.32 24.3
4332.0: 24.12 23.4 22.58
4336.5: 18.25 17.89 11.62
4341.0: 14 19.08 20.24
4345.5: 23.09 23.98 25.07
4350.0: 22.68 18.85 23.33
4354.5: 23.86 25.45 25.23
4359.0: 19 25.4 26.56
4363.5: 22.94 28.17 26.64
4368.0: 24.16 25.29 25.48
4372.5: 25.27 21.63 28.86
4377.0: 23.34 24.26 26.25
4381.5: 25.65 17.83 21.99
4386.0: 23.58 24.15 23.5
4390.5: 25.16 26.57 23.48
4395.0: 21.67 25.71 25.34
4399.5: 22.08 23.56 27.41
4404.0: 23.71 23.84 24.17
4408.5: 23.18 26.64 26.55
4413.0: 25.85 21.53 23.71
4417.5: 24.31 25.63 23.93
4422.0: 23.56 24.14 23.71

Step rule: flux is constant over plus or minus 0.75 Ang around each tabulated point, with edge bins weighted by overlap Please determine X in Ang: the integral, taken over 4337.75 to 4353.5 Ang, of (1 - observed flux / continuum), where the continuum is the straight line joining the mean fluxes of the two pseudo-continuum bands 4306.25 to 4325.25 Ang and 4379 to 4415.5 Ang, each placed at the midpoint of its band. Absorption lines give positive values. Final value 1.8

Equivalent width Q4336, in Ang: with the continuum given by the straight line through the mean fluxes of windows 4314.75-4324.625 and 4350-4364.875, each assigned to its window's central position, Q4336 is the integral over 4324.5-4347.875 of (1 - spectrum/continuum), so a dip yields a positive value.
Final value 2.5 Ang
